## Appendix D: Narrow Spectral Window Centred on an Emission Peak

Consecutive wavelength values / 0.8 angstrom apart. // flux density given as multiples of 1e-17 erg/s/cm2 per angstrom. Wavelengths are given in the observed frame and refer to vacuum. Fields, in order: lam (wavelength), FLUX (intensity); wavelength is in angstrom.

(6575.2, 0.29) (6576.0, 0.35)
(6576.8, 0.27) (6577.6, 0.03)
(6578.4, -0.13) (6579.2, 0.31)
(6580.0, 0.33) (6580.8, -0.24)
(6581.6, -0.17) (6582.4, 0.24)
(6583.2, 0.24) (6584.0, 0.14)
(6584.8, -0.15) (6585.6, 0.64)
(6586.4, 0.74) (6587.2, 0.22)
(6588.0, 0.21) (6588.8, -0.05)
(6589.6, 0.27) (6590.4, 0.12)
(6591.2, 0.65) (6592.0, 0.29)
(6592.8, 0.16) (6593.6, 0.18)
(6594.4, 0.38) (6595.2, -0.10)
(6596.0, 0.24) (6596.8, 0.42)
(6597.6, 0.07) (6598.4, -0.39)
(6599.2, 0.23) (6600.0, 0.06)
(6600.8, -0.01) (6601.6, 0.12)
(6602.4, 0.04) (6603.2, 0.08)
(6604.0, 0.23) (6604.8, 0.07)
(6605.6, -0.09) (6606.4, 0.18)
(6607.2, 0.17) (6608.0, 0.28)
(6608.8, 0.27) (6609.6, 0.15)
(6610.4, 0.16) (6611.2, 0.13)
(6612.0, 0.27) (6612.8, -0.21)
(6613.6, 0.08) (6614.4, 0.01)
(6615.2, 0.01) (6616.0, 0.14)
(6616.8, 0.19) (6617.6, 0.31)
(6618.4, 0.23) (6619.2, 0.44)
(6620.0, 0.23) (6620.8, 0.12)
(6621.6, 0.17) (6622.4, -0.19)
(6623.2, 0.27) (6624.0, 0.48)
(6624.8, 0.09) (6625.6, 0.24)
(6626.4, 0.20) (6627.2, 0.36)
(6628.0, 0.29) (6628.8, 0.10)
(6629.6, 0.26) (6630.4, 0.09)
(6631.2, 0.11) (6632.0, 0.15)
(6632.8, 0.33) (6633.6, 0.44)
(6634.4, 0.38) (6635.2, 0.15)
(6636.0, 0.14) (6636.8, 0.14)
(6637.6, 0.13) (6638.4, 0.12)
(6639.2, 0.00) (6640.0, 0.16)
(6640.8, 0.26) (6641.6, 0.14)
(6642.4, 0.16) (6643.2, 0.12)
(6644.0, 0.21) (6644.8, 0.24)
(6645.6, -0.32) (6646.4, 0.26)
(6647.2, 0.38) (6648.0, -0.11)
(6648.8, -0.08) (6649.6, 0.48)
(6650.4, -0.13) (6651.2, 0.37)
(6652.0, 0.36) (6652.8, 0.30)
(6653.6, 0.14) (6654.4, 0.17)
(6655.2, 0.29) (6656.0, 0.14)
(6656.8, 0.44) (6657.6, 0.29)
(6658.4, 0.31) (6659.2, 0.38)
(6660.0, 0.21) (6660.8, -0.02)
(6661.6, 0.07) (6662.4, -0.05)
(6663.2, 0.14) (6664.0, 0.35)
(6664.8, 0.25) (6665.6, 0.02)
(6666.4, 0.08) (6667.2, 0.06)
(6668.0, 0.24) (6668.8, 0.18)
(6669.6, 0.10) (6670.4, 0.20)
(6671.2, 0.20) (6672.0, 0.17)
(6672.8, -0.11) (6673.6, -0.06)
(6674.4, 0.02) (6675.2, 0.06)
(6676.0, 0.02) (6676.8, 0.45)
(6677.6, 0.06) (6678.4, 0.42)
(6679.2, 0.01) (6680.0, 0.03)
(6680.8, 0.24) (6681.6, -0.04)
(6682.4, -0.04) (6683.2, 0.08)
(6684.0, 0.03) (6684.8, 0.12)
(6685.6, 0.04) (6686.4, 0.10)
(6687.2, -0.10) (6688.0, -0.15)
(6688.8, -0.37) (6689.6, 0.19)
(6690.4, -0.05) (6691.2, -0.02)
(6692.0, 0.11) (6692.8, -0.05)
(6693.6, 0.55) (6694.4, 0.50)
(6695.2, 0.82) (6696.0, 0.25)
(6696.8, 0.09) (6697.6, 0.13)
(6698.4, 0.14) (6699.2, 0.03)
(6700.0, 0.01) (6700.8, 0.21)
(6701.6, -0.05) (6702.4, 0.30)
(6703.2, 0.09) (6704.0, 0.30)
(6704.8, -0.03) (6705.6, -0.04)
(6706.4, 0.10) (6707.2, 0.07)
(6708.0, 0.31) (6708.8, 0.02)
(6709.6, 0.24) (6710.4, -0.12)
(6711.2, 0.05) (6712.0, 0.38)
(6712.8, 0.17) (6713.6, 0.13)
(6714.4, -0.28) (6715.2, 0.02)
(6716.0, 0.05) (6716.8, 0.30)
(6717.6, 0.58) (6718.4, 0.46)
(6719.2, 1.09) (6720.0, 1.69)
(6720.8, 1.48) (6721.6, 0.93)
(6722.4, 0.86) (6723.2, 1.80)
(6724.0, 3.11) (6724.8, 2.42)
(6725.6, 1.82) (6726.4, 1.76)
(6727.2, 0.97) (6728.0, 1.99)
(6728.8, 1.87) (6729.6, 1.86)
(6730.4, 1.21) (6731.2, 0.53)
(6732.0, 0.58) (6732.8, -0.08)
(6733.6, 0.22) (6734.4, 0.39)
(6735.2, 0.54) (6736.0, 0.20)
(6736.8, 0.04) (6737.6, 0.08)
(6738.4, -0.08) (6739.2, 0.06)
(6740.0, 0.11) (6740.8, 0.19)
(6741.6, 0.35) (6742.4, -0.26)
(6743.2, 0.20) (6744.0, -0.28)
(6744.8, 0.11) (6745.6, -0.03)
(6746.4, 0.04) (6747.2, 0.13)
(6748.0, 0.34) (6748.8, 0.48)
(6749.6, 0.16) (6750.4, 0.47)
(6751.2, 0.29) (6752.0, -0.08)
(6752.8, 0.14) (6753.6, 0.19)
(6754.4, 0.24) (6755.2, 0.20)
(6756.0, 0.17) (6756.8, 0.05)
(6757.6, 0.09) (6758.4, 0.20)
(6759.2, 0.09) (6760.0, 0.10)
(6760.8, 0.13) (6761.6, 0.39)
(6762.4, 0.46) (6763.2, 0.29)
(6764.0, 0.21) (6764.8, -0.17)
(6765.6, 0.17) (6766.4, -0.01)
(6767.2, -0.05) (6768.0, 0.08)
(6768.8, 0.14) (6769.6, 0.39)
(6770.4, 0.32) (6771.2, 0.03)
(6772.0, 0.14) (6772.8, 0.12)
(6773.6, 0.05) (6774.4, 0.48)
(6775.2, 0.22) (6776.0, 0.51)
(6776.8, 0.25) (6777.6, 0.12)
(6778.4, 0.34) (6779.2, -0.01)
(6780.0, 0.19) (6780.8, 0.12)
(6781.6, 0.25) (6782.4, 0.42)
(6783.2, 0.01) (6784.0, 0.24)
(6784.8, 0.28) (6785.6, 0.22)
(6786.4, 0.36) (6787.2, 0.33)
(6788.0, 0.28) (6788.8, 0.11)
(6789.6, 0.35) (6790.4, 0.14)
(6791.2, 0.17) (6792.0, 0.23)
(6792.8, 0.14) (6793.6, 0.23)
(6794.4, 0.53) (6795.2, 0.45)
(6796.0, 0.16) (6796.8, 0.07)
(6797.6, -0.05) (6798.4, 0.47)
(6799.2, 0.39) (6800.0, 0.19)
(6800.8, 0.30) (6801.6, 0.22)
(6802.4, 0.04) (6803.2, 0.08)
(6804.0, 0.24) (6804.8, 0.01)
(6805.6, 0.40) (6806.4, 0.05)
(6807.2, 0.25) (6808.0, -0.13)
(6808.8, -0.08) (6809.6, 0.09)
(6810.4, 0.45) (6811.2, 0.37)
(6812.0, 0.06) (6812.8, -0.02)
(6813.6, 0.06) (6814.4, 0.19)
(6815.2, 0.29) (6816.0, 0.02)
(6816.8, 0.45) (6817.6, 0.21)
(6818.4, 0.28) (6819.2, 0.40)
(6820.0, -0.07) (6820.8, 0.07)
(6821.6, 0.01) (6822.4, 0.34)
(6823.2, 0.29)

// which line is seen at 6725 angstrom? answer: [O II]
